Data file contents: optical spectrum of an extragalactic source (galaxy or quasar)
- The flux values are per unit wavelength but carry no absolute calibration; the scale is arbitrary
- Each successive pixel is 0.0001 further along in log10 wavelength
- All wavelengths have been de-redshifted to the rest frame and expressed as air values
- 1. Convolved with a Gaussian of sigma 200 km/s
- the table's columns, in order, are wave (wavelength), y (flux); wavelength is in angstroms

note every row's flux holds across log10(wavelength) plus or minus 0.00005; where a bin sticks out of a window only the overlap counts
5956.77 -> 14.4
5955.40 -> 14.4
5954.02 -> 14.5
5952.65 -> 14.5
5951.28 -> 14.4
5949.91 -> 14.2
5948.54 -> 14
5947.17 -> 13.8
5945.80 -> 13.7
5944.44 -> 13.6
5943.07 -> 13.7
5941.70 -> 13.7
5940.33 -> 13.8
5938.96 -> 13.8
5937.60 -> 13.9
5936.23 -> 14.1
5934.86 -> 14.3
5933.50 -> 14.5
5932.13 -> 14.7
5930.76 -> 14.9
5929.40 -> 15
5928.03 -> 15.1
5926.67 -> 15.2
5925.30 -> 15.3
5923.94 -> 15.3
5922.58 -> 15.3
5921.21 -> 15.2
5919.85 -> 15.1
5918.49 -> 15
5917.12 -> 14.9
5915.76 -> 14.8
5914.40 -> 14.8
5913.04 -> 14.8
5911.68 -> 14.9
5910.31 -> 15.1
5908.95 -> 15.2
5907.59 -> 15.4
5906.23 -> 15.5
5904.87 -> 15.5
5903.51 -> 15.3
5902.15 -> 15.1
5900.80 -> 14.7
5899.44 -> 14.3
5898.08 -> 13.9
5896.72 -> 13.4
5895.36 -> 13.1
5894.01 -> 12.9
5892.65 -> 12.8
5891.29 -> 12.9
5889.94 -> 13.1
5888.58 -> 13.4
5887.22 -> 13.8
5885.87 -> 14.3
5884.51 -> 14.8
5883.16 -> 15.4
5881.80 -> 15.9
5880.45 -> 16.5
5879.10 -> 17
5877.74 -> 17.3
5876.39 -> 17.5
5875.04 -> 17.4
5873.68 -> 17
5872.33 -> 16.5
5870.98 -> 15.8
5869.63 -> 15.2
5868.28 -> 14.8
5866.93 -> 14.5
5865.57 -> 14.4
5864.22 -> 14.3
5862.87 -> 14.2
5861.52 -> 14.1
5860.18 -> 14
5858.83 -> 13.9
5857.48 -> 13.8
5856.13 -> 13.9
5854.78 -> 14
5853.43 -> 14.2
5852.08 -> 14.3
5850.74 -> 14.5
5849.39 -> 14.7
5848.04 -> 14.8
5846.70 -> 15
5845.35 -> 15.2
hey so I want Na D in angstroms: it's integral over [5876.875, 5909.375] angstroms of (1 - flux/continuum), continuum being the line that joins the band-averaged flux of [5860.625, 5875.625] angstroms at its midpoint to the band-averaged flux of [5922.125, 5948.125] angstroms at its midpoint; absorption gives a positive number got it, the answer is 0.6 angstroms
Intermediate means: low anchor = 15.3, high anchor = 14.4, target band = 14.7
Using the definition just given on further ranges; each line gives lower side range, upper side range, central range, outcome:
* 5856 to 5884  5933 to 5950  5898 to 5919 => -0.52 angstroms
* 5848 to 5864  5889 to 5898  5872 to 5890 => -3.08 angstroms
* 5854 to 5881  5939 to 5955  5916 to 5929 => -0.68 angstroms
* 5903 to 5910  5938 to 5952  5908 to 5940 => -0.30 angstroms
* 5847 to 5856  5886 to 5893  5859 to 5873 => -0.77 angstroms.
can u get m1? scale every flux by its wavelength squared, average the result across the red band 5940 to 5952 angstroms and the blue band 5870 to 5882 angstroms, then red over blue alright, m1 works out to 0.85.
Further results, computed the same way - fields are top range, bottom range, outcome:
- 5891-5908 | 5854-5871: 1.01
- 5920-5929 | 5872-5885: 0.93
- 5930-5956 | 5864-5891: 0.94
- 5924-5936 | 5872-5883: 0.90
